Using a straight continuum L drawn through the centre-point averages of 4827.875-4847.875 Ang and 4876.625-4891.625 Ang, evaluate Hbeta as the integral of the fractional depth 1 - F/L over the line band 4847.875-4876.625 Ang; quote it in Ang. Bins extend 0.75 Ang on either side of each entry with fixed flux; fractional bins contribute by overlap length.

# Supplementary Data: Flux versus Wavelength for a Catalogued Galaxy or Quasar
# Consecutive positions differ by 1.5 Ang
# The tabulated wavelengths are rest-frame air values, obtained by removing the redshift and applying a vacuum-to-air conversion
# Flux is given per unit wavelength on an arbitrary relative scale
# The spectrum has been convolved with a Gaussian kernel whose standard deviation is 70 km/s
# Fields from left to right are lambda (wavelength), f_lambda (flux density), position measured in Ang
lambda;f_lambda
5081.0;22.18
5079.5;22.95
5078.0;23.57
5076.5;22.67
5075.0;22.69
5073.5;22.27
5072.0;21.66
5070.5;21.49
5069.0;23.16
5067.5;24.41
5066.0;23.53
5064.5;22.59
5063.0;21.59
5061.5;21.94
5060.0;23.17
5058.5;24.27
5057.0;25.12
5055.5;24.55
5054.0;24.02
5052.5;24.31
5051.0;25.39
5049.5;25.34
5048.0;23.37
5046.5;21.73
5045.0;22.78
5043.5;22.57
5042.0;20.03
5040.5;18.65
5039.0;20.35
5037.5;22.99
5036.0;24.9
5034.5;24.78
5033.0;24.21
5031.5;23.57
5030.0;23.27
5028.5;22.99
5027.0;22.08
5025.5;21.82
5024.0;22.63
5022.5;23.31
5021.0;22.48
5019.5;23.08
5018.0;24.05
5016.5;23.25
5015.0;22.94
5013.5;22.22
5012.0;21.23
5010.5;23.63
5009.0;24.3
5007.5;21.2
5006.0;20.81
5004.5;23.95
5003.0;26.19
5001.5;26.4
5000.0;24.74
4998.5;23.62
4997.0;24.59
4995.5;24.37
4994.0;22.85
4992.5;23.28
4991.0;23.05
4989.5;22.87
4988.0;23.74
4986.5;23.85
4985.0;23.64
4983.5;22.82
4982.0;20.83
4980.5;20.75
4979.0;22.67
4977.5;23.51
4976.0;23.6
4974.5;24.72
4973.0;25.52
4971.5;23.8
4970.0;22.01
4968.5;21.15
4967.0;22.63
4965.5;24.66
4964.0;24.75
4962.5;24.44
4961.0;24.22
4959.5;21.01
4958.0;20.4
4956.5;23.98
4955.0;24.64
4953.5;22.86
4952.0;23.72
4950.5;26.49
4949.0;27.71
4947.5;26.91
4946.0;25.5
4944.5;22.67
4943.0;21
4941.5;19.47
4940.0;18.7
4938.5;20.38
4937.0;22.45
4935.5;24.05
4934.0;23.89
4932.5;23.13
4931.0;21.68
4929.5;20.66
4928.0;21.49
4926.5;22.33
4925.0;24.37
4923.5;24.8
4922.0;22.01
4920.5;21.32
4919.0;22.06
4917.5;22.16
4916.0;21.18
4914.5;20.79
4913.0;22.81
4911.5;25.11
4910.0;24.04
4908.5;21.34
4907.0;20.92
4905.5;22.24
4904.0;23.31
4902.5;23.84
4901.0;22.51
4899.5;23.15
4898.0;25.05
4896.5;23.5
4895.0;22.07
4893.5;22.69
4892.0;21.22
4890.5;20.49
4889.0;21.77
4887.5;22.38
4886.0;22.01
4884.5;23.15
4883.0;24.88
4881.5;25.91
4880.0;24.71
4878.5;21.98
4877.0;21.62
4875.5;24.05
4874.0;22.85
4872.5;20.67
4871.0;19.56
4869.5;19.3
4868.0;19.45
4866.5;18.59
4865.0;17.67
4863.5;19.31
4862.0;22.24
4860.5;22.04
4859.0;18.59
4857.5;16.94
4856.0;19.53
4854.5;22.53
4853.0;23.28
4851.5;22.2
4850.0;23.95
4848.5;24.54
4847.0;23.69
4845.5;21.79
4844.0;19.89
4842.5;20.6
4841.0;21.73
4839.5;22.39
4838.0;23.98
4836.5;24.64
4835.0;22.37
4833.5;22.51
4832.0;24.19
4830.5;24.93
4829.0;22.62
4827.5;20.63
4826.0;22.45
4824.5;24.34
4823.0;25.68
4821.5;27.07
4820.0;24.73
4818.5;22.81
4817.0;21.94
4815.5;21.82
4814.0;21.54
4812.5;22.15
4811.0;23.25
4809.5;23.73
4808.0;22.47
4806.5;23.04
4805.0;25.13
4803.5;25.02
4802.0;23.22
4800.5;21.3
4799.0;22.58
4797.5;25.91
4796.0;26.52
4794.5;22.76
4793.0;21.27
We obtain 2.4 Ang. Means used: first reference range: 22.7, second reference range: 22.9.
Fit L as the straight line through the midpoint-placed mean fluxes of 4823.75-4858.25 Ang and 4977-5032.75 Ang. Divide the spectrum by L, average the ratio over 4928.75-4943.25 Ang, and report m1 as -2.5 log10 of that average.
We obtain 0.06 mag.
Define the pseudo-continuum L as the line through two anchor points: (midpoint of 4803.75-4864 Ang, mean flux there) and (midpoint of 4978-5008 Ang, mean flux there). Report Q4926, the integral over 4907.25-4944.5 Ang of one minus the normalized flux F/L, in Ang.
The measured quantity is 1.5 Ang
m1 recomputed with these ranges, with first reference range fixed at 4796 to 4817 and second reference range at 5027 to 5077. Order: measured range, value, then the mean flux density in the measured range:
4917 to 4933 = 0.04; 22.4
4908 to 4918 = 0.03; 22.5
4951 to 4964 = -0.01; 23.3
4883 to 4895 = 0.05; 22.1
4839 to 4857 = 0.05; 22.1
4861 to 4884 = 0.08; 21.5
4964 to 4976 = -0.02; 23.6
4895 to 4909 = 0.01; 22.9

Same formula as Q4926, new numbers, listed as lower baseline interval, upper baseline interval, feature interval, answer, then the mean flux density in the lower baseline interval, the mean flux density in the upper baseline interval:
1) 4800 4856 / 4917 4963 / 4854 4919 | 3.1 Ang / 23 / 22.9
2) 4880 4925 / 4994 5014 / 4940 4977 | -0.5 Ang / 22.8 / 23.6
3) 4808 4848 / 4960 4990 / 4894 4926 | 0.5 Ang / 23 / 23.3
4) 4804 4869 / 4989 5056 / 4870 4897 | 0.1 Ang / 22.3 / 23.2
